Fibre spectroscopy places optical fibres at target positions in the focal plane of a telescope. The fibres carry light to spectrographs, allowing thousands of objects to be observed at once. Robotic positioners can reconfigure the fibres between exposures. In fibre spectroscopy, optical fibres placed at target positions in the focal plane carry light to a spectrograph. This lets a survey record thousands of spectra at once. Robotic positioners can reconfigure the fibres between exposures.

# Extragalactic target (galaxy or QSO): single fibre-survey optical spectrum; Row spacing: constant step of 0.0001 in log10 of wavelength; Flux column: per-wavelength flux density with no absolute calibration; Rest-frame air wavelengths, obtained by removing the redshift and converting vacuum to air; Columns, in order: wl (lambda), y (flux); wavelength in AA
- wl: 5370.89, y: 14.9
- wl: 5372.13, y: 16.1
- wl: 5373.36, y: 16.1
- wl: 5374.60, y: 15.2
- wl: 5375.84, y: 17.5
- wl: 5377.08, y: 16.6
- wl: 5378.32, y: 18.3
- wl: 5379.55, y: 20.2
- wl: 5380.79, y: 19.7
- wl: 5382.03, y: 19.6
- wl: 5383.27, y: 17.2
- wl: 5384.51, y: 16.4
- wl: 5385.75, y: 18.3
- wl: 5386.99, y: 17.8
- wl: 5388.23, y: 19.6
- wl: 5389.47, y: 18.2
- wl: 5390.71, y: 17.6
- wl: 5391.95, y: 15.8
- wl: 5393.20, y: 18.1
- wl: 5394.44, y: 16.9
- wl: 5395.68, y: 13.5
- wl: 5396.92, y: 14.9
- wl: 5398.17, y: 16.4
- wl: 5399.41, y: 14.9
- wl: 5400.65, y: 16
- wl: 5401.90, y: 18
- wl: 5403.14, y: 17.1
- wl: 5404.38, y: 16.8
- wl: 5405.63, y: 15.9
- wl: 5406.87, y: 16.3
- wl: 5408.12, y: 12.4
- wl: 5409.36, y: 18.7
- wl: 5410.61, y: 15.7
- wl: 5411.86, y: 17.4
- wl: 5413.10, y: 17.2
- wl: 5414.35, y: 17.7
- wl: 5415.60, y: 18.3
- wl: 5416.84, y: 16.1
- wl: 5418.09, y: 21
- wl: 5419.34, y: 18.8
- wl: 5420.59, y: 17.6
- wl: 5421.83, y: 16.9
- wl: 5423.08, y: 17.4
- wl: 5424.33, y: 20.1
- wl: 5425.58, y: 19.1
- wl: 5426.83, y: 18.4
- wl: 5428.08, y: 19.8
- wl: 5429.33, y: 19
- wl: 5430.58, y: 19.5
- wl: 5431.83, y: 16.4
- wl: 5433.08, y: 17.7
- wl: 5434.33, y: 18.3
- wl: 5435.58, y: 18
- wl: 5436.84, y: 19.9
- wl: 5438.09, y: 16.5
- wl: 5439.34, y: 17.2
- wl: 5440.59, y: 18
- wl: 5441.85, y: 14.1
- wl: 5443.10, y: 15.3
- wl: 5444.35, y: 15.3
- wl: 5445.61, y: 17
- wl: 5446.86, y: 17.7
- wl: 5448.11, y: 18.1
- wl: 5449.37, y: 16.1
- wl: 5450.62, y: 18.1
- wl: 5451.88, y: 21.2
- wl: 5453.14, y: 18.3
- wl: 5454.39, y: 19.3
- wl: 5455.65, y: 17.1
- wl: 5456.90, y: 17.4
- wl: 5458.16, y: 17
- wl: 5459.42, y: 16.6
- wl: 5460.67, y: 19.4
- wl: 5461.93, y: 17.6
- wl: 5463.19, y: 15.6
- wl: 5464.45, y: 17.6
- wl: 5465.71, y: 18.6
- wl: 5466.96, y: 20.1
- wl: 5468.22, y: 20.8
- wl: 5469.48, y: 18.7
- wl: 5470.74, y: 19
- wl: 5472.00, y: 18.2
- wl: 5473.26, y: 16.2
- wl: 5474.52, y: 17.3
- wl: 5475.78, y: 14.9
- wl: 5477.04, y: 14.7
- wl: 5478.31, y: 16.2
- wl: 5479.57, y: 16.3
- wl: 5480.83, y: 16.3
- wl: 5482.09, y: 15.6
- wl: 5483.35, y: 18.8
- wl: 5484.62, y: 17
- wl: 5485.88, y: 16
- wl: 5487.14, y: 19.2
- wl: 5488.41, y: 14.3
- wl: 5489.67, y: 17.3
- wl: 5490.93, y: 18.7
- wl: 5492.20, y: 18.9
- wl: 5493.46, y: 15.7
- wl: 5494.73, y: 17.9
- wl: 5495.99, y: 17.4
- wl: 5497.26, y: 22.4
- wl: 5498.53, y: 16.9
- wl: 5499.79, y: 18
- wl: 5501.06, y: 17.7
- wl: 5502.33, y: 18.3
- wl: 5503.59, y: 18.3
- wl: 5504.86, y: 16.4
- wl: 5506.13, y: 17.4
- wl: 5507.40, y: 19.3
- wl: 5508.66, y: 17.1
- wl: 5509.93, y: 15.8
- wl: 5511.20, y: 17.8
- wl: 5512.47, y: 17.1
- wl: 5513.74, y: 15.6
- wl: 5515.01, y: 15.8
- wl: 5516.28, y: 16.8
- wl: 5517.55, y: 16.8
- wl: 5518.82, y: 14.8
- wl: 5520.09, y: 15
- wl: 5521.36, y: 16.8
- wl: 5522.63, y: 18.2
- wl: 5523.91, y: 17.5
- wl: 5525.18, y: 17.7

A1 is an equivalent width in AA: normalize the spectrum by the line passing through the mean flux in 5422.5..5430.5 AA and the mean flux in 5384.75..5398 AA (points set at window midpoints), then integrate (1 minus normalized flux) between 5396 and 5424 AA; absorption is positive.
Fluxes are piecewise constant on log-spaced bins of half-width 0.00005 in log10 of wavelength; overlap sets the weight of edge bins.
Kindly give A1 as 1.9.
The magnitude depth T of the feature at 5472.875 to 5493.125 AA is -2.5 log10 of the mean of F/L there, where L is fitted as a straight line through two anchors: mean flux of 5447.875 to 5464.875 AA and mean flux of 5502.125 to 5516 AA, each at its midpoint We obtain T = 0.05 mag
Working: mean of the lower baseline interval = 17.8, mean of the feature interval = 16.7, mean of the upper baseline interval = 17.1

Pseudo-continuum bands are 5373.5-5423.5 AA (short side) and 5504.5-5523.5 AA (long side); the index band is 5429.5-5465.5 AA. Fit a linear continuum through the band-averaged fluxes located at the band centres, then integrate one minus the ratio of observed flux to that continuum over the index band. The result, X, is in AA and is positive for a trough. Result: -1.2 AA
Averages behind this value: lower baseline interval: 17.2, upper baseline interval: 16.7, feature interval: 17.5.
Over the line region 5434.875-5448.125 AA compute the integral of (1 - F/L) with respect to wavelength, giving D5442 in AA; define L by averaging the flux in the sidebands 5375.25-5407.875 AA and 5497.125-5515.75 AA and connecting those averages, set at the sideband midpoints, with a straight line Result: 0.2 AA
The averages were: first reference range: 17.2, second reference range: 17.5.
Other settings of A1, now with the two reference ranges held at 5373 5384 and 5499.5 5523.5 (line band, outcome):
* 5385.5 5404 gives 0.9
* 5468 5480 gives 0.1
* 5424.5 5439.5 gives -0.8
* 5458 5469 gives -0.6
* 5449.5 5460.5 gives -0.5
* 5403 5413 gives 0.8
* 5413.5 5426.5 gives -0.5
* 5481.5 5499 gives -0.5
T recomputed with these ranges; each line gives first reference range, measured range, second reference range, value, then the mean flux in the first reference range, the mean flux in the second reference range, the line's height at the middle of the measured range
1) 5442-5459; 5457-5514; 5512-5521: -0.05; 17.4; 16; 16.7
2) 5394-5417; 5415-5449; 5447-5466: -0.04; 16.3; 17.8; 17.1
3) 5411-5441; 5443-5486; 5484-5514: 0.02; 18.2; 17.5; 17.8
